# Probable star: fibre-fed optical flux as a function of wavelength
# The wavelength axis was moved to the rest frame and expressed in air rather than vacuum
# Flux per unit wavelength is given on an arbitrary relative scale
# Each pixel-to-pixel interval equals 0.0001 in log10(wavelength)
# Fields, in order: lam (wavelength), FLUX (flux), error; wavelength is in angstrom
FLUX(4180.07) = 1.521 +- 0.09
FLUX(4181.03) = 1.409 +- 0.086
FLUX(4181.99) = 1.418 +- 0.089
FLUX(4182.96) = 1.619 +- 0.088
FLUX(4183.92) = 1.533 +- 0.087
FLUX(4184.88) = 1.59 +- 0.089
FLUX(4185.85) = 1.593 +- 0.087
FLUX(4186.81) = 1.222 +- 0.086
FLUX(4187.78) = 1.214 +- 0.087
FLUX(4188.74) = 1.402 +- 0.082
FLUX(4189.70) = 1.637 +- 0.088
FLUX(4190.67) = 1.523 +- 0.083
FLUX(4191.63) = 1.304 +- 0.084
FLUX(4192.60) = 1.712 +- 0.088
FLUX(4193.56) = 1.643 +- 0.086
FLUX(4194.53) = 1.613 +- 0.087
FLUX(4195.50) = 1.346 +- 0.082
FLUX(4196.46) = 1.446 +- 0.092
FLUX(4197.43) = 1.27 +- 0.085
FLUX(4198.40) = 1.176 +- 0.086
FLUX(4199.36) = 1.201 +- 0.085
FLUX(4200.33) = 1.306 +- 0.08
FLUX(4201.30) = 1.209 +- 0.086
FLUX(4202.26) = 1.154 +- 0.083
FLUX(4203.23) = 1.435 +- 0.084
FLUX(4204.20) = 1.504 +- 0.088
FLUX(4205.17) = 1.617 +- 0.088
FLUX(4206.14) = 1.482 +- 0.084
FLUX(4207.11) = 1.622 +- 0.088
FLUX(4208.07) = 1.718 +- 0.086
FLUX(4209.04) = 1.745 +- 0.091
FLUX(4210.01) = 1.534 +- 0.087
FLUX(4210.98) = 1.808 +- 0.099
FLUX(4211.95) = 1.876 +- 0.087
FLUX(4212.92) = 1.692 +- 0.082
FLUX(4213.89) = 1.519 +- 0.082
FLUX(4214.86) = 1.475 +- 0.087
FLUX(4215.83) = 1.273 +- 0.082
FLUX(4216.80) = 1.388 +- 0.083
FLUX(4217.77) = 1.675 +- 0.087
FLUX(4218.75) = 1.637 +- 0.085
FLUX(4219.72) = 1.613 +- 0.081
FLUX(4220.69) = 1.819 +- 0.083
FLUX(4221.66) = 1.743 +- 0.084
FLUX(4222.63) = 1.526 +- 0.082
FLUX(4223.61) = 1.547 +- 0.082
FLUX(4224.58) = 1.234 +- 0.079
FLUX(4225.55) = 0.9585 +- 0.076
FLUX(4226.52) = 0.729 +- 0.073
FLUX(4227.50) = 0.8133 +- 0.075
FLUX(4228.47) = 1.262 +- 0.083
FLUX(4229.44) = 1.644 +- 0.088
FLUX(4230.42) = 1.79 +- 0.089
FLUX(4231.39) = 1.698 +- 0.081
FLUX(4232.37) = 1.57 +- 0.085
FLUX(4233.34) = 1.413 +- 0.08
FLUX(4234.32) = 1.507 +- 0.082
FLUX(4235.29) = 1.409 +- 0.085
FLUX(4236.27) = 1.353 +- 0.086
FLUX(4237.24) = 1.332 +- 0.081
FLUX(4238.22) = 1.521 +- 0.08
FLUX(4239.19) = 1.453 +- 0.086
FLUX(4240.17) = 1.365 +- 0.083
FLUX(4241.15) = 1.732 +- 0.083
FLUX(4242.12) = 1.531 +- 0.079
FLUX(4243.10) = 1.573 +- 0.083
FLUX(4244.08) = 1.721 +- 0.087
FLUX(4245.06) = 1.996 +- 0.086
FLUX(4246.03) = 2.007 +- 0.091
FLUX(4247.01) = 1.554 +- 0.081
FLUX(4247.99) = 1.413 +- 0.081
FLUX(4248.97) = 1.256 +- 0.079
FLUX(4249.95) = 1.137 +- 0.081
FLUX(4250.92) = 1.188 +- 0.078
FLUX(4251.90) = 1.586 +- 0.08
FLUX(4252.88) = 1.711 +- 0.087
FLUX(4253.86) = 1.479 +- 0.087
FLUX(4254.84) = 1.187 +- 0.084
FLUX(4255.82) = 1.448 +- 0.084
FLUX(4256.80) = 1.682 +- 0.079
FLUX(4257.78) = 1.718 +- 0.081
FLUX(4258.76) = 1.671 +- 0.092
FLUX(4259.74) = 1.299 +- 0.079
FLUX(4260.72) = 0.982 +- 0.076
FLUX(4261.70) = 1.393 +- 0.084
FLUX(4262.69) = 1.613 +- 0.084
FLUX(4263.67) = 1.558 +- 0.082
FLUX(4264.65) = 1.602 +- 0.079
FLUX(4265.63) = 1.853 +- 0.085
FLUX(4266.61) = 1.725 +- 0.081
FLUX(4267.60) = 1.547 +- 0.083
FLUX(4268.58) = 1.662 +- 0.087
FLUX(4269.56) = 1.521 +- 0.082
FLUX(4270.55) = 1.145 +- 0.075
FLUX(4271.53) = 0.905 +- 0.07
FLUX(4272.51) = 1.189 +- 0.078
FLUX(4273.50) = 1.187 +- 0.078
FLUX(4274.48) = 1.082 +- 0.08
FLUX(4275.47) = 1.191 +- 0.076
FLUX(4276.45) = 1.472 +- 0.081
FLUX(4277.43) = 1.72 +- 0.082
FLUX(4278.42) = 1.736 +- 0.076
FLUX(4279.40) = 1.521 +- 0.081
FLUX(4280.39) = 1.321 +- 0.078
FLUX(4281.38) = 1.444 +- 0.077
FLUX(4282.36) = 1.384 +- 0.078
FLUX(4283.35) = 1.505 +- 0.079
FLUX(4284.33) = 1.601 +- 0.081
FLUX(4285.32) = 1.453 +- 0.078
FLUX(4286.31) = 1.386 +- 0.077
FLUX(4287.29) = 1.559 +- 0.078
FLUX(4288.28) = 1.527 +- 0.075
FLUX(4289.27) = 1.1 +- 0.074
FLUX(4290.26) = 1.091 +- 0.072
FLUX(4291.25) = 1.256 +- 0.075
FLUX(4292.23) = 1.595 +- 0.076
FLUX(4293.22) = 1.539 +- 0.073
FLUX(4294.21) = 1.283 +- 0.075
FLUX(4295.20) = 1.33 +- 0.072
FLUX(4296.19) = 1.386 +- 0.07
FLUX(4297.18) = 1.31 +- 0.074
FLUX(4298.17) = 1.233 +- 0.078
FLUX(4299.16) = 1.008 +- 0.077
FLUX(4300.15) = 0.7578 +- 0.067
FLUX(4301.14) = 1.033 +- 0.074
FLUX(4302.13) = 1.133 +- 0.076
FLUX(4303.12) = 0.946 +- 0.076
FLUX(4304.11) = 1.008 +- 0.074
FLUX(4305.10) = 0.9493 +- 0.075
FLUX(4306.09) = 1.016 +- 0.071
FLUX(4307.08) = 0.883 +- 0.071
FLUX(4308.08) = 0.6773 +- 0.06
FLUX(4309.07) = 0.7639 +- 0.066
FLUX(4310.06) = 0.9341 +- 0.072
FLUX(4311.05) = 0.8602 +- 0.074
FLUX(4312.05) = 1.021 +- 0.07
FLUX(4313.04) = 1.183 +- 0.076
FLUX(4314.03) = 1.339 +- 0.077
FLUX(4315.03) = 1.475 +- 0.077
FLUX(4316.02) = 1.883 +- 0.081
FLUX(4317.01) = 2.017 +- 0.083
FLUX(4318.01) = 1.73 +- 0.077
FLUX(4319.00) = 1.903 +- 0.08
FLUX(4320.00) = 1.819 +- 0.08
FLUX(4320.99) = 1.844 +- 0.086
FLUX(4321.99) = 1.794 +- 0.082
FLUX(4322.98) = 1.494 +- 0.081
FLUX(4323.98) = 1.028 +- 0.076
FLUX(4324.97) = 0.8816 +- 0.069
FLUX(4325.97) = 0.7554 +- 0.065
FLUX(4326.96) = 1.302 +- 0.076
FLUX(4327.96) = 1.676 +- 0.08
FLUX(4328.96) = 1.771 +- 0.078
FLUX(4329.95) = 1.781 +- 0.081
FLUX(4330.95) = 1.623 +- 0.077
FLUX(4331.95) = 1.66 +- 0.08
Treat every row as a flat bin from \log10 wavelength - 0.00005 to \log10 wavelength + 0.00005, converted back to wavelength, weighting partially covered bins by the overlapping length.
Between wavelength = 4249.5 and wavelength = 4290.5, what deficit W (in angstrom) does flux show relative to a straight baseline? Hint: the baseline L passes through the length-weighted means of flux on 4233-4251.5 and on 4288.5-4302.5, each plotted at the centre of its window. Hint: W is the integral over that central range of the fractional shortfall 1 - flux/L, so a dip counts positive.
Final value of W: -2.38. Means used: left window 1.5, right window 1.22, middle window 1.43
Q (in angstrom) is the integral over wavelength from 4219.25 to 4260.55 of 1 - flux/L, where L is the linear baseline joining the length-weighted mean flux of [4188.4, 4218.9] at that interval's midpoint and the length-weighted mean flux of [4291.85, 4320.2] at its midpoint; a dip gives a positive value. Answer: -2.2 angstrom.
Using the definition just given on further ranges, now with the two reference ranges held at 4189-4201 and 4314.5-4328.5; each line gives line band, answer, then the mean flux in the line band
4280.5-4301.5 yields 2.6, 1.32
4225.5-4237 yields 0.8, 1.36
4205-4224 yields -2.2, 1.62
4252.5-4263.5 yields 0.1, 1.47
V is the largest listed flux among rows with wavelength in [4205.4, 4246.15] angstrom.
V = 2.007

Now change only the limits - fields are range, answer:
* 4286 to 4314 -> 1.595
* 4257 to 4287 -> 1.853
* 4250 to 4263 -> 1.718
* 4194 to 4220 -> 1.876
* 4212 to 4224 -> 1.819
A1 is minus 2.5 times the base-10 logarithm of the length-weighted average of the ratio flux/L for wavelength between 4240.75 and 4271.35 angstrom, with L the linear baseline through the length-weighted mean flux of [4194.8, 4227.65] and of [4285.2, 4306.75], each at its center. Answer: -0.15 mag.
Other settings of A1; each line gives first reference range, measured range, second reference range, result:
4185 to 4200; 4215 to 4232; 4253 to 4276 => -0.008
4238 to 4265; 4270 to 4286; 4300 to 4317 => -0.046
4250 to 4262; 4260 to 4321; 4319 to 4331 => 0.099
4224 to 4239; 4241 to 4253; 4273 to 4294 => -0.142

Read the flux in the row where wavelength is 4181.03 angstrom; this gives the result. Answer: 1.409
